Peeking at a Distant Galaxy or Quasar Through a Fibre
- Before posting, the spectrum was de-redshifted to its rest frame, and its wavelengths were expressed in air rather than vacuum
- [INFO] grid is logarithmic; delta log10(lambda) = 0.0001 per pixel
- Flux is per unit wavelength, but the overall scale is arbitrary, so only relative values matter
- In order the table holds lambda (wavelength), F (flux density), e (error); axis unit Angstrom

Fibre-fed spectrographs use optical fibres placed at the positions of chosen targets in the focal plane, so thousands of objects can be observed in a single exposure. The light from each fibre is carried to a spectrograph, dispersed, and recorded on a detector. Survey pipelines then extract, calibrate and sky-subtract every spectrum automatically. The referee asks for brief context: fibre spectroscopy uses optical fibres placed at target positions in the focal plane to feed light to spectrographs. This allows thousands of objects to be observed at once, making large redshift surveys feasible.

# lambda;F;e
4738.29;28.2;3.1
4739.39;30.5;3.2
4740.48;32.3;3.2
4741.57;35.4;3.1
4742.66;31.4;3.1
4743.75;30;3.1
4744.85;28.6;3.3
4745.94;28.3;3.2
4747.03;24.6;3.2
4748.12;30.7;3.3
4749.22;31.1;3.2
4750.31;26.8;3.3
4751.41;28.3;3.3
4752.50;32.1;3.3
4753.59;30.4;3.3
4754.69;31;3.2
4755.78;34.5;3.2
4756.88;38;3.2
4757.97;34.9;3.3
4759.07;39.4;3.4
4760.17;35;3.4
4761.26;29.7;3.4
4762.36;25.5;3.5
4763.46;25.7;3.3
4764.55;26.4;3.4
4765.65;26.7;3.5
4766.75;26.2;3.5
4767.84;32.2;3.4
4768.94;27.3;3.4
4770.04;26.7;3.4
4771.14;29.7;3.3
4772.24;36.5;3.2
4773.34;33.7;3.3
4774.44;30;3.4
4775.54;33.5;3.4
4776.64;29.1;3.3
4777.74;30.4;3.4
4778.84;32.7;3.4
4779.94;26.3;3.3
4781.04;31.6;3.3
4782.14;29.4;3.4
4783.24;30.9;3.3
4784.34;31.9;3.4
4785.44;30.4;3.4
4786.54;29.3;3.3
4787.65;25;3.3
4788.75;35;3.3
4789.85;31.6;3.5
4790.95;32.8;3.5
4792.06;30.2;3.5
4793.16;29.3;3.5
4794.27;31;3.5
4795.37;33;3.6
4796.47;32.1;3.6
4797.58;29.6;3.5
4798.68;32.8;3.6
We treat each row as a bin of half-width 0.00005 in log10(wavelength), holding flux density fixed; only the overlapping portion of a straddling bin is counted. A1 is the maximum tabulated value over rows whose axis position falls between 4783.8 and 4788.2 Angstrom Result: 31.9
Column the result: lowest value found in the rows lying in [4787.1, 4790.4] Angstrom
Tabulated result 25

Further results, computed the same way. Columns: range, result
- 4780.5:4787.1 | 29.3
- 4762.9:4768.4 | 25.7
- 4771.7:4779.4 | 29.1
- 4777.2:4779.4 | 30.4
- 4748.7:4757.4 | 26.8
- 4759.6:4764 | 25.5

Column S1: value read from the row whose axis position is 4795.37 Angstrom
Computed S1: 33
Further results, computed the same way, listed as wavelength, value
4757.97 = 34.9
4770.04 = 26.7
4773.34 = 33.7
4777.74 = 30.4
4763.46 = 25.7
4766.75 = 26.2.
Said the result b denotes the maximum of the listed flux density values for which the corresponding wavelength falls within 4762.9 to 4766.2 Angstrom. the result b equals 26.7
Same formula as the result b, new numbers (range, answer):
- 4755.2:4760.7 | 39.4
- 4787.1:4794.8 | 35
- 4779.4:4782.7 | 31.6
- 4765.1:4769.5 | 32.2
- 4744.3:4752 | 31.1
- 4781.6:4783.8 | 30.9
